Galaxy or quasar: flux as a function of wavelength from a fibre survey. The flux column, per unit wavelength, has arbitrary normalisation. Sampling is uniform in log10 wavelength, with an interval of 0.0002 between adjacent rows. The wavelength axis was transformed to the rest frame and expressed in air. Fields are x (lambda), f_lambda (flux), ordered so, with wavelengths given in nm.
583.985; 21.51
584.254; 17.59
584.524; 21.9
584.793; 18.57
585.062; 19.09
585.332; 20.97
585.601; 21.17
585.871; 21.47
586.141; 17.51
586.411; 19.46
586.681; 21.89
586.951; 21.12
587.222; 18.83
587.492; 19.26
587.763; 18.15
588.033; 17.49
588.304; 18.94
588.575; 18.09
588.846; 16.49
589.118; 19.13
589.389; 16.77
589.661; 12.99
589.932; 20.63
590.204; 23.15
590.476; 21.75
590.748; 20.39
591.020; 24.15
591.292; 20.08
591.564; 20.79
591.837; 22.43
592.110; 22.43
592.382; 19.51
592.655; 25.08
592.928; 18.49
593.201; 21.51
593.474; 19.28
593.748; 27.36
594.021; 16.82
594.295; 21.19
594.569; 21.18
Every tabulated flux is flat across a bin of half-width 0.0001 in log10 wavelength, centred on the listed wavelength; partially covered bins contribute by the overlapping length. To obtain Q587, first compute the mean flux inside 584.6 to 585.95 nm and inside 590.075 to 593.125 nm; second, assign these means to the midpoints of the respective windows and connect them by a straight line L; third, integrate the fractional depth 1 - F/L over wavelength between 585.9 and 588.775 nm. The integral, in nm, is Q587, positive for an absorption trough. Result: 0.225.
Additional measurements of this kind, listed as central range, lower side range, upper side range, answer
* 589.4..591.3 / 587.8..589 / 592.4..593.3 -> -0.08 nm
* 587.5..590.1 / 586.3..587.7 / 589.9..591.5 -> 0.38 nm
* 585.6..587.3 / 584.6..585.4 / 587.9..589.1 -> -0.12 nm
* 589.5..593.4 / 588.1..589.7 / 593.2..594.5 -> -0.32 nm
